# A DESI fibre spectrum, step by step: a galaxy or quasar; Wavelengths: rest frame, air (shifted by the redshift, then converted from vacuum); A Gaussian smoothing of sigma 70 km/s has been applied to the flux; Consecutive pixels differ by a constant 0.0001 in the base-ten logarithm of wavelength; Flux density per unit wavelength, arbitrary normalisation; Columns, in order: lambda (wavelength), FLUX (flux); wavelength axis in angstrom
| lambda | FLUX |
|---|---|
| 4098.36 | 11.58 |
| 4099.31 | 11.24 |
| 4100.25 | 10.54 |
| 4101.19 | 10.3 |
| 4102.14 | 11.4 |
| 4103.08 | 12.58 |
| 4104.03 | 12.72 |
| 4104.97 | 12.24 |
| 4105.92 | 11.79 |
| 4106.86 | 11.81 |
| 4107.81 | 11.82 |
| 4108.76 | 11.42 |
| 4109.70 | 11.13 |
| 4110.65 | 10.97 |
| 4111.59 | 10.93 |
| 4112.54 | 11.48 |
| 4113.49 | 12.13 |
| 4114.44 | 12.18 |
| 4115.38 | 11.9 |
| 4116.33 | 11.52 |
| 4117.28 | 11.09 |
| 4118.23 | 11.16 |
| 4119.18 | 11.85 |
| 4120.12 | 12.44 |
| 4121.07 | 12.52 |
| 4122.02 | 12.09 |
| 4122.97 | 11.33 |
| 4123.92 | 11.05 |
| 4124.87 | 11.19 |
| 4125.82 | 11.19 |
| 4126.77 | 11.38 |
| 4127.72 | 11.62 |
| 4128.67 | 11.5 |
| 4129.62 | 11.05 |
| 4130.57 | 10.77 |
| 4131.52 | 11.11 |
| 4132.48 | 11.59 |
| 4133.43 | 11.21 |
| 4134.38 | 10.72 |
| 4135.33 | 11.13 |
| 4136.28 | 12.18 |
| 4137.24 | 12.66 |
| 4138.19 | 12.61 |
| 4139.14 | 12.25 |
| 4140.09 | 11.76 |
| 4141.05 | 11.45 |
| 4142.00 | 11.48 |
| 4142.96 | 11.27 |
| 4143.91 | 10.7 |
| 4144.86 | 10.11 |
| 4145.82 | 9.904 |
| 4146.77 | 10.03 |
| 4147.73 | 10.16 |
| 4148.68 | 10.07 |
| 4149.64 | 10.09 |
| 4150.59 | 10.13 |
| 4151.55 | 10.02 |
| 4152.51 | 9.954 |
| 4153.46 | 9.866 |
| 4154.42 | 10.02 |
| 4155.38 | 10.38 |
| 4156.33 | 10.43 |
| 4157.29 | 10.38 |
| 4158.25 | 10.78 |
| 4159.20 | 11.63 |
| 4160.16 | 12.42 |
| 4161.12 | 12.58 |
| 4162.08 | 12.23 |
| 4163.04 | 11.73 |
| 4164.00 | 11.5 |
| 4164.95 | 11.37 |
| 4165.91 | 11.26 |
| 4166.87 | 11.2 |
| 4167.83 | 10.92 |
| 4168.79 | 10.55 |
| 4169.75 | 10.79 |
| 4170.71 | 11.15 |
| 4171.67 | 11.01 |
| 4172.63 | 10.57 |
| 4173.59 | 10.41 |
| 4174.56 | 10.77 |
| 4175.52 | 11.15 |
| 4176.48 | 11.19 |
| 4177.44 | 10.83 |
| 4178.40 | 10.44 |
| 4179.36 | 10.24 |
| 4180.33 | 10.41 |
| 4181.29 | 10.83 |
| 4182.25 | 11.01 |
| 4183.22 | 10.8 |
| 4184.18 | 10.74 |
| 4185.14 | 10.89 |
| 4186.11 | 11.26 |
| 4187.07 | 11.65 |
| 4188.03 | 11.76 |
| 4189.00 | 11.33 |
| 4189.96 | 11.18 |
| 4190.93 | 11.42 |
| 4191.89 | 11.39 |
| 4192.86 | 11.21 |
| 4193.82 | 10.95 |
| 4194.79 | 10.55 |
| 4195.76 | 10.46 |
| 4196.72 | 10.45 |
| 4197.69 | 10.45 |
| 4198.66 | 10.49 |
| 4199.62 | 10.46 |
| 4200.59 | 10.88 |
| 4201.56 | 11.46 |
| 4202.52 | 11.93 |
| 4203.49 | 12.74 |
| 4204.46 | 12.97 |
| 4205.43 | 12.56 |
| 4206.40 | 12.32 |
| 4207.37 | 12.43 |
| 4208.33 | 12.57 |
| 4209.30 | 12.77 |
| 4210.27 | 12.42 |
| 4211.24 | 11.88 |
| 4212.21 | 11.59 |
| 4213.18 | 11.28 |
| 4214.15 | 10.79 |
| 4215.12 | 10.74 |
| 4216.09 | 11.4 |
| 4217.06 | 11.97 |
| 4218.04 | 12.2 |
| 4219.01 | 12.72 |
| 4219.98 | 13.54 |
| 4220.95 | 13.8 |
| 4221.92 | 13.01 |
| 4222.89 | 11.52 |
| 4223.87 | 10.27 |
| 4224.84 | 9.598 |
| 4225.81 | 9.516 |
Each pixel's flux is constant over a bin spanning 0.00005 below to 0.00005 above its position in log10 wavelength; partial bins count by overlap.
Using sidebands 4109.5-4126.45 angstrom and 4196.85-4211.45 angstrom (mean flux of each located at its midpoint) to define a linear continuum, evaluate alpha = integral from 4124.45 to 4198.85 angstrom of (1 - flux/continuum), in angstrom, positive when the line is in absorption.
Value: 4.5 angstrom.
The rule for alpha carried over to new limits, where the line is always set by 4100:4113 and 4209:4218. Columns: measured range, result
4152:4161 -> 0.7 angstrom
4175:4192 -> 0.9 angstrom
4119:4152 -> 1.0 angstrom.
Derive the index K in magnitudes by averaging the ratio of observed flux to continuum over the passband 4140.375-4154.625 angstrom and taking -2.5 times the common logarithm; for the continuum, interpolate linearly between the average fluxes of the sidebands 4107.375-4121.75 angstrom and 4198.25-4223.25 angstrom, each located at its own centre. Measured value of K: 0.14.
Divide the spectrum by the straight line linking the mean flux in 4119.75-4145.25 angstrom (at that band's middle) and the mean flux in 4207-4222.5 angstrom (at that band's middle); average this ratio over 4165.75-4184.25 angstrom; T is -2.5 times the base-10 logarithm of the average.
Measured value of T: 0.10 mag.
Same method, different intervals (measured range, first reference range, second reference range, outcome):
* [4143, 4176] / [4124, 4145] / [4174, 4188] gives 0.035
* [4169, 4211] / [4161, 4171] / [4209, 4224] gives 0.041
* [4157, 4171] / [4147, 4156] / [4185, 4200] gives -0.103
